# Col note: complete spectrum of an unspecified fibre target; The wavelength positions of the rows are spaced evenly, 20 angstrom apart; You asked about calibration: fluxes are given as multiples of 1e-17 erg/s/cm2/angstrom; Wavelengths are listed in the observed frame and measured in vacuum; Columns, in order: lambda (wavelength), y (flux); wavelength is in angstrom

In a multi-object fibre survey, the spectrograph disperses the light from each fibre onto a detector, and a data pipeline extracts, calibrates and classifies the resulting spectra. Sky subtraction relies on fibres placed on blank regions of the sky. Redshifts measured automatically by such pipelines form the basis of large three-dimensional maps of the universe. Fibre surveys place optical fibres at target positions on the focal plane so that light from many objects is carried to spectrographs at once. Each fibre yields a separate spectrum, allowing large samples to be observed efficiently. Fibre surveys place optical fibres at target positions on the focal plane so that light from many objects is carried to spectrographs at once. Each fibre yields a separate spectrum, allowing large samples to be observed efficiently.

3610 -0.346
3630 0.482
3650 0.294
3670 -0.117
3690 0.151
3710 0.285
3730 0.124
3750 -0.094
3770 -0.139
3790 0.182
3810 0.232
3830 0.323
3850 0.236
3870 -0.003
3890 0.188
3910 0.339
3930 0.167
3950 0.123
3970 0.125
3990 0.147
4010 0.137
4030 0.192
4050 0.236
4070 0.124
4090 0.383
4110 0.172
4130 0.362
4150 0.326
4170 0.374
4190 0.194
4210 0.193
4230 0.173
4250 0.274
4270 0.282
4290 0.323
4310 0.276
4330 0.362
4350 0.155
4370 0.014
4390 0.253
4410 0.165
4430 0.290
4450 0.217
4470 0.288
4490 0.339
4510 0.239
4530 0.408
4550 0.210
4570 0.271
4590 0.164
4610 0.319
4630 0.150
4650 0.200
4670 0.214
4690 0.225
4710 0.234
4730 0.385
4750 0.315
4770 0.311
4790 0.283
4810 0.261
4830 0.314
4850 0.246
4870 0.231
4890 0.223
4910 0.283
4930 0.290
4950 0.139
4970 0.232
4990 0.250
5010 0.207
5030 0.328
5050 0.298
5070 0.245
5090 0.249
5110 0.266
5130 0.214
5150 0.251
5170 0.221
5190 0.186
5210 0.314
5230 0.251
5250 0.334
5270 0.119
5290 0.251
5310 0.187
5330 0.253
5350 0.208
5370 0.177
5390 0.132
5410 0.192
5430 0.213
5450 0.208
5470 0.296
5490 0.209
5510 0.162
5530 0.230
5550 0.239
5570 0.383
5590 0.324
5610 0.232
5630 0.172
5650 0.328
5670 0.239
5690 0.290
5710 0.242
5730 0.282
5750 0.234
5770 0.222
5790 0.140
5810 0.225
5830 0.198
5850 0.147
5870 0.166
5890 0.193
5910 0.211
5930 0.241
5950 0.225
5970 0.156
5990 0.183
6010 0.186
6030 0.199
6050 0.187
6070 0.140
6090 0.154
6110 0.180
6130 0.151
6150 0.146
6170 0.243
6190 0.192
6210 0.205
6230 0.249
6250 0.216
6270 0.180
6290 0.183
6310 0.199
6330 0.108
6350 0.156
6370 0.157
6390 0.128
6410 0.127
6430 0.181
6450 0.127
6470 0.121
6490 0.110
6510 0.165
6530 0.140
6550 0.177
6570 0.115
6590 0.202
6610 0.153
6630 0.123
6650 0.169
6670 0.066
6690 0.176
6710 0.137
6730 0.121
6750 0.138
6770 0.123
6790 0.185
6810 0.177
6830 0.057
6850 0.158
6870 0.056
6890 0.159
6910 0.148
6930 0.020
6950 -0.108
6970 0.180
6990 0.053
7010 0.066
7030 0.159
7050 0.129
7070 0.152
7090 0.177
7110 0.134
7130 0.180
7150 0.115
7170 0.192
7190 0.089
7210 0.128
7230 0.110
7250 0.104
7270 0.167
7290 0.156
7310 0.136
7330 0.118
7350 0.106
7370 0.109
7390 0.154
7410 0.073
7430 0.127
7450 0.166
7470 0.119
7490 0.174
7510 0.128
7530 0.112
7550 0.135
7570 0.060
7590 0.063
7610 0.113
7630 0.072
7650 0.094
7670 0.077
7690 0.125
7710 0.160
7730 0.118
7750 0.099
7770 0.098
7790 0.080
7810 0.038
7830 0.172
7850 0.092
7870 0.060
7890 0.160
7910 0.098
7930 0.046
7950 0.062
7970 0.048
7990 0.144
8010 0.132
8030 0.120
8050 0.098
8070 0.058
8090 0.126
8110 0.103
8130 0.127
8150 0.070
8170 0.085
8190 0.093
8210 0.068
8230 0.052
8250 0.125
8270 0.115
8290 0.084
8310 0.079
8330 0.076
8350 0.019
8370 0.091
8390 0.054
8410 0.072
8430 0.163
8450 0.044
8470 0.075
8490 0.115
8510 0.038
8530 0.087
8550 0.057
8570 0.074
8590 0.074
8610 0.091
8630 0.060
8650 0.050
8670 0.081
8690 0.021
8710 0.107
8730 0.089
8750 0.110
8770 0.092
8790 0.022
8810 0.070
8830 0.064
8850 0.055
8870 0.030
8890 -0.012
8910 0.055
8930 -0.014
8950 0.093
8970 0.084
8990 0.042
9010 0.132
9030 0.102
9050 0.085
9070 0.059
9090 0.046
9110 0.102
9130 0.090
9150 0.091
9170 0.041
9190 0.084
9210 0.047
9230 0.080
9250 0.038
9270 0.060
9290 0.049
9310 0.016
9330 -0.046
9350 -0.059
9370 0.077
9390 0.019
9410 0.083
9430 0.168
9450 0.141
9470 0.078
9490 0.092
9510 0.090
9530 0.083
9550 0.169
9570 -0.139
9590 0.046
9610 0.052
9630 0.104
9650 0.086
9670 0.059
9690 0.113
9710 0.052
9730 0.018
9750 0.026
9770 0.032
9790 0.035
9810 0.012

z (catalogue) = 0.06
